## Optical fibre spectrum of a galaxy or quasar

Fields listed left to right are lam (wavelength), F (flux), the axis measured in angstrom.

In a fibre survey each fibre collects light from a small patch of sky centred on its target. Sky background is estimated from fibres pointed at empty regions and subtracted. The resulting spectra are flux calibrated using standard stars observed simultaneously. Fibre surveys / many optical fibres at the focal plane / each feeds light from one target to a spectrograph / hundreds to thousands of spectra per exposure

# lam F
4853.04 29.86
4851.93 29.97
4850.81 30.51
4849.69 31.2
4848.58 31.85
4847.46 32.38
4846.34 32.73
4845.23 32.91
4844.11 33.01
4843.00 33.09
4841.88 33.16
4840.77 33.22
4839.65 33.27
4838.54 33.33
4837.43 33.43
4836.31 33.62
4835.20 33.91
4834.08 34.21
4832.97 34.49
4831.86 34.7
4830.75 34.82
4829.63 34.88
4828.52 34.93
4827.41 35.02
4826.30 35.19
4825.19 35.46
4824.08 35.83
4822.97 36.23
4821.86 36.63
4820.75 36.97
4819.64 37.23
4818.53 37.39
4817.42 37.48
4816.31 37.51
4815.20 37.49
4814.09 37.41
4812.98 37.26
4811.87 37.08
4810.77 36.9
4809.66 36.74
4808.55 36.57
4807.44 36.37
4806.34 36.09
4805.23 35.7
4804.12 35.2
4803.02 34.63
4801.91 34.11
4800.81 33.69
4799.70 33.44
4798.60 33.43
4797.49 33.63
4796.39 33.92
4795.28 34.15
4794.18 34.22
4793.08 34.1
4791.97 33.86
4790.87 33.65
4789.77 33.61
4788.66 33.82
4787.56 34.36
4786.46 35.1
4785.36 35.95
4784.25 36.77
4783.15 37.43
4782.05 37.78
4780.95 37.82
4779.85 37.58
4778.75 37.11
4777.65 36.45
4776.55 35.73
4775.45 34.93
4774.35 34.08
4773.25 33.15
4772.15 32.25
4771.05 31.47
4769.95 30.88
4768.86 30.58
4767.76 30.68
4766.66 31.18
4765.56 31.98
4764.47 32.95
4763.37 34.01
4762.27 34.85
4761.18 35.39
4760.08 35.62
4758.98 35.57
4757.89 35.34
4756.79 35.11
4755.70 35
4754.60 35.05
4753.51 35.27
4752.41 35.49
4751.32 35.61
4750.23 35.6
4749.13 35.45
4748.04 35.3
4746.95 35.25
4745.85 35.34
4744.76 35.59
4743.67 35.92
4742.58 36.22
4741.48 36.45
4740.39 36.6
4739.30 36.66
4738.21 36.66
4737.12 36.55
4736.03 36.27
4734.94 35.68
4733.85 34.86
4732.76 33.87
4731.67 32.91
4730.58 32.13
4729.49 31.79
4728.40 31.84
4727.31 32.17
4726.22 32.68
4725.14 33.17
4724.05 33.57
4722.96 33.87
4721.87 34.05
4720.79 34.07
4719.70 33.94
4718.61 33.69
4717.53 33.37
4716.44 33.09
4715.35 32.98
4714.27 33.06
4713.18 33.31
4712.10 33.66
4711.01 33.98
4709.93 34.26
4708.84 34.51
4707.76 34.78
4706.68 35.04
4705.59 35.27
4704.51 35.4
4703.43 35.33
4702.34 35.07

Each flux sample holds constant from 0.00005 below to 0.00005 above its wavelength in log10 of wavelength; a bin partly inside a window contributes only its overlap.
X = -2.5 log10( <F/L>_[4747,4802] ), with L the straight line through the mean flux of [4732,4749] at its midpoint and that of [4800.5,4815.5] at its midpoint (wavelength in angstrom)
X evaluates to 0.04 mag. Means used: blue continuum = 35.8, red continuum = 36.1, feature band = 34.5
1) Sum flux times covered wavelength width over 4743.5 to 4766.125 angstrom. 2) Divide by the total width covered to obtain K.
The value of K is 35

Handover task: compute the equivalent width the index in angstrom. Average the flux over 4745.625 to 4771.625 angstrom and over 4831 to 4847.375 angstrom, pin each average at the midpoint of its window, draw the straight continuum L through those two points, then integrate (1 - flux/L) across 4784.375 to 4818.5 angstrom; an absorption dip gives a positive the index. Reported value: -1.5 angstrom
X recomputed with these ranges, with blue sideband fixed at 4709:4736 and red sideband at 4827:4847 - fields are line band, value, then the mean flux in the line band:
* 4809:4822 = -0.11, 37.2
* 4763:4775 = 0.05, 32.1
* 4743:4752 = -0.06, 35.6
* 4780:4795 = -0.05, 35.3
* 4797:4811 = -0.04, 35.1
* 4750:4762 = -0.06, 35.4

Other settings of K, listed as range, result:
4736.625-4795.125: 34.9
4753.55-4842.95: 34.9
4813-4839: 35.6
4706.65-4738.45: 33.8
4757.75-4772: 33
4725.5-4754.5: 34.9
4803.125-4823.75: 36.7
